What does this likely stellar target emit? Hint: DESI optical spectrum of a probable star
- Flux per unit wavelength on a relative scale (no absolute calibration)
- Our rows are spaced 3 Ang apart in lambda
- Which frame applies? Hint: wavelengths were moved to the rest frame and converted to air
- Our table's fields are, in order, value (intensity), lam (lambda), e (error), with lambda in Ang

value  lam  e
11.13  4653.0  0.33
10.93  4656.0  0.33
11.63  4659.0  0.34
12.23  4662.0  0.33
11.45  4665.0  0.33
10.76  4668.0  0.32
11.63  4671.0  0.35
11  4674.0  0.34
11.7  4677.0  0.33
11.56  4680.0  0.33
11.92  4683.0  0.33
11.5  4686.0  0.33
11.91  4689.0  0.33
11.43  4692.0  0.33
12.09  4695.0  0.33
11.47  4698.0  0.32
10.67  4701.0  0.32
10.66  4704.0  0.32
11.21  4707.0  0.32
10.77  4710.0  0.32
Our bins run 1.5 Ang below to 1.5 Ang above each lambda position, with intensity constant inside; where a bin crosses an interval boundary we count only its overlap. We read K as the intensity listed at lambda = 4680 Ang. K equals 11.56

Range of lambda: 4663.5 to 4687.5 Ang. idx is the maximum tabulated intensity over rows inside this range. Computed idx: 11.92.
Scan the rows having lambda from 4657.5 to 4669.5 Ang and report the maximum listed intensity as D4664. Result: 12.23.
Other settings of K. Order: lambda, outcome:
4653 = 11.13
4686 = 11.5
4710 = 10.77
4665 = 11.45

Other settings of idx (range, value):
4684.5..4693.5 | 11.91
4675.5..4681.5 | 11.7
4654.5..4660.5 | 11.63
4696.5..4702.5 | 11.47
